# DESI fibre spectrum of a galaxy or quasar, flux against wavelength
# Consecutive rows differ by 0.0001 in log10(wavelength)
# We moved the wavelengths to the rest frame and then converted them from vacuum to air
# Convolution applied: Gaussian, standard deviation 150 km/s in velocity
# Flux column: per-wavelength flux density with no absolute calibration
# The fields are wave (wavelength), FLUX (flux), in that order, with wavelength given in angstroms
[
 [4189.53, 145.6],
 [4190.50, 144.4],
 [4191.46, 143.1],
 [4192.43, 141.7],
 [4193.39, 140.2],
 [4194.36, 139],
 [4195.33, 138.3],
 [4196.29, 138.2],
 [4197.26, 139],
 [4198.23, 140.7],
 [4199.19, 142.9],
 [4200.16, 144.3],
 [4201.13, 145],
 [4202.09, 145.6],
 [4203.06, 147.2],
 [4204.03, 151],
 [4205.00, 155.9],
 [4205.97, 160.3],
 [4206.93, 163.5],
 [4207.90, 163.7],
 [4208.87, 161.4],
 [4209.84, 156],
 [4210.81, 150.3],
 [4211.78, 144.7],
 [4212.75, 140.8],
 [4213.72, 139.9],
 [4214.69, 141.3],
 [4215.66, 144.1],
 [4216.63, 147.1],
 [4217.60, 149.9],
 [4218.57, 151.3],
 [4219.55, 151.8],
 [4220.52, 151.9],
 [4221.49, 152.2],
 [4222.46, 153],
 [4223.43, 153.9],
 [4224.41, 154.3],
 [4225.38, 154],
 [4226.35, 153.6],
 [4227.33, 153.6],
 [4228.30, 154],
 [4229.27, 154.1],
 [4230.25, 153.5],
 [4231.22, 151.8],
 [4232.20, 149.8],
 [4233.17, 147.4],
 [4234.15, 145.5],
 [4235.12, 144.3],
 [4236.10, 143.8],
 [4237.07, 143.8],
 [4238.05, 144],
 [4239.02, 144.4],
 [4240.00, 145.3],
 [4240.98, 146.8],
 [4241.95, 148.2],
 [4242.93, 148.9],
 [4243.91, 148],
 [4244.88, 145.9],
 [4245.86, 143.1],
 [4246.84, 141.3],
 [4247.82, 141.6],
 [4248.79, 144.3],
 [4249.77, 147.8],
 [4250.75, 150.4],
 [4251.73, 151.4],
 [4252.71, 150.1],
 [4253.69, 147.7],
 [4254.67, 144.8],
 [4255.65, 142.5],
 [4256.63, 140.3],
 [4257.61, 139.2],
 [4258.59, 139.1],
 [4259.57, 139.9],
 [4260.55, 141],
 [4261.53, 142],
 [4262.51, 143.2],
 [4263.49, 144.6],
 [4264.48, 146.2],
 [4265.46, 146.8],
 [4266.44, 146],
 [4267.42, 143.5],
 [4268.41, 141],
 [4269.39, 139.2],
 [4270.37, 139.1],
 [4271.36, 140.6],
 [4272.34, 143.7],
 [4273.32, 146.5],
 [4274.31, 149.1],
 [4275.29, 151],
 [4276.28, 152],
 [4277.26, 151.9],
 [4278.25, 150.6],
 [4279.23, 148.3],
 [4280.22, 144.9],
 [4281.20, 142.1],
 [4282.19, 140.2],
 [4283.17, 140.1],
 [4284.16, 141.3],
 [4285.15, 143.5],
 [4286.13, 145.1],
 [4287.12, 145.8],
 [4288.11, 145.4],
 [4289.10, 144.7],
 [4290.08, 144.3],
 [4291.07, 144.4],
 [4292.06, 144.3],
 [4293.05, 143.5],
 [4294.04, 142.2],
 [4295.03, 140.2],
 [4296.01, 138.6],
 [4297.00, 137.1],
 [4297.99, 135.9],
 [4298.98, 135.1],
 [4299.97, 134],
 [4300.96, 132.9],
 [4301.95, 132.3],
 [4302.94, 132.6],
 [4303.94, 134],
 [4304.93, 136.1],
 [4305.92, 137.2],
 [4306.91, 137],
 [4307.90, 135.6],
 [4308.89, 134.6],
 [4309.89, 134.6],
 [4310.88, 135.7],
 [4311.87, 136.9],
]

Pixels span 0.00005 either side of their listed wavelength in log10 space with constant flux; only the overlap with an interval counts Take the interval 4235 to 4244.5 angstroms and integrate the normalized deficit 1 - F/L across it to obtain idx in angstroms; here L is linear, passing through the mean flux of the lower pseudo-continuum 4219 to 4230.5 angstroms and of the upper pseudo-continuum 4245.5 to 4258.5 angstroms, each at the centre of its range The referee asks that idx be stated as 0.2 angstroms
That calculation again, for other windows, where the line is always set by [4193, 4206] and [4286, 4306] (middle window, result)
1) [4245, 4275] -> -0.6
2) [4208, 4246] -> -1.7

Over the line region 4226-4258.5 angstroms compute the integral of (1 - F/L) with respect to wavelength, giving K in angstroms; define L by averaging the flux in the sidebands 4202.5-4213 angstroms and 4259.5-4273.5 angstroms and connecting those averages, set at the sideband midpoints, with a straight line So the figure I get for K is 0.2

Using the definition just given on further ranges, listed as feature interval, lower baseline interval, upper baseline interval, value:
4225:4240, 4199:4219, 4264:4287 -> -0.1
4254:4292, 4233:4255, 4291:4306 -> -0.7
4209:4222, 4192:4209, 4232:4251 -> -0.1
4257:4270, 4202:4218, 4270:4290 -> 0.4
